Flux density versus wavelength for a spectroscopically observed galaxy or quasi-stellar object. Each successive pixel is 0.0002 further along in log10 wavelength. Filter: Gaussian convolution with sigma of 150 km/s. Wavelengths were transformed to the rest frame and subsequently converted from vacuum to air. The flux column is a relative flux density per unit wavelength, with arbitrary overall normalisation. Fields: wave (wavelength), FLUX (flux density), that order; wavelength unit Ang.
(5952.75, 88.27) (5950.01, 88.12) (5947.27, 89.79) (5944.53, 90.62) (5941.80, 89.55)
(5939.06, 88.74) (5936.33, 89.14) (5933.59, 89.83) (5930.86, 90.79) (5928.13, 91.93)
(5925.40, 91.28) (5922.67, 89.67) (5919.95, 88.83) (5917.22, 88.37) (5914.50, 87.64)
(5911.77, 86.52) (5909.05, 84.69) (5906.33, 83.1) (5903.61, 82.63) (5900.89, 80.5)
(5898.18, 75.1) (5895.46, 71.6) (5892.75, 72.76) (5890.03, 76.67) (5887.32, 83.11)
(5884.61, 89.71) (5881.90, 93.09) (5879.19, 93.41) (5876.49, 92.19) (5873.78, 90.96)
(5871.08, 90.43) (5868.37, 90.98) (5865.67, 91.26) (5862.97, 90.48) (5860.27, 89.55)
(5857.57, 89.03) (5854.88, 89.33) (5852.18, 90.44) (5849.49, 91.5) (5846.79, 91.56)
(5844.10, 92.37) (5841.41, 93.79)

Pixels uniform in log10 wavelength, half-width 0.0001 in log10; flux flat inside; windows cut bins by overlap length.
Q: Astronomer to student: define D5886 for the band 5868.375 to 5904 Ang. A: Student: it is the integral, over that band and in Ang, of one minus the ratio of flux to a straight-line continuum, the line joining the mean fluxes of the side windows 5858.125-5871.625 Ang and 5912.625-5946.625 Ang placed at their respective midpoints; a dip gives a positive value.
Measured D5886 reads 2.32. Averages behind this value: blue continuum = 90.4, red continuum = 89.6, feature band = 84.3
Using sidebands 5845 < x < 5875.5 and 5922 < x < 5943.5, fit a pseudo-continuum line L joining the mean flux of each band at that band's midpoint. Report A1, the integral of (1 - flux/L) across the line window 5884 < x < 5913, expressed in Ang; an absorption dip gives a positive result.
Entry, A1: 3.2 Ang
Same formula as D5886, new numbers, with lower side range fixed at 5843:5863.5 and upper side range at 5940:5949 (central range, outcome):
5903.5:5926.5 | 0.7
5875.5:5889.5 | 0.1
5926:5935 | -0.1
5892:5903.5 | 1.8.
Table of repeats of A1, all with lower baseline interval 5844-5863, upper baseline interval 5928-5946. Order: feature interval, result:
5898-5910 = 1.1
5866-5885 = -0.3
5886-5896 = 1.5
